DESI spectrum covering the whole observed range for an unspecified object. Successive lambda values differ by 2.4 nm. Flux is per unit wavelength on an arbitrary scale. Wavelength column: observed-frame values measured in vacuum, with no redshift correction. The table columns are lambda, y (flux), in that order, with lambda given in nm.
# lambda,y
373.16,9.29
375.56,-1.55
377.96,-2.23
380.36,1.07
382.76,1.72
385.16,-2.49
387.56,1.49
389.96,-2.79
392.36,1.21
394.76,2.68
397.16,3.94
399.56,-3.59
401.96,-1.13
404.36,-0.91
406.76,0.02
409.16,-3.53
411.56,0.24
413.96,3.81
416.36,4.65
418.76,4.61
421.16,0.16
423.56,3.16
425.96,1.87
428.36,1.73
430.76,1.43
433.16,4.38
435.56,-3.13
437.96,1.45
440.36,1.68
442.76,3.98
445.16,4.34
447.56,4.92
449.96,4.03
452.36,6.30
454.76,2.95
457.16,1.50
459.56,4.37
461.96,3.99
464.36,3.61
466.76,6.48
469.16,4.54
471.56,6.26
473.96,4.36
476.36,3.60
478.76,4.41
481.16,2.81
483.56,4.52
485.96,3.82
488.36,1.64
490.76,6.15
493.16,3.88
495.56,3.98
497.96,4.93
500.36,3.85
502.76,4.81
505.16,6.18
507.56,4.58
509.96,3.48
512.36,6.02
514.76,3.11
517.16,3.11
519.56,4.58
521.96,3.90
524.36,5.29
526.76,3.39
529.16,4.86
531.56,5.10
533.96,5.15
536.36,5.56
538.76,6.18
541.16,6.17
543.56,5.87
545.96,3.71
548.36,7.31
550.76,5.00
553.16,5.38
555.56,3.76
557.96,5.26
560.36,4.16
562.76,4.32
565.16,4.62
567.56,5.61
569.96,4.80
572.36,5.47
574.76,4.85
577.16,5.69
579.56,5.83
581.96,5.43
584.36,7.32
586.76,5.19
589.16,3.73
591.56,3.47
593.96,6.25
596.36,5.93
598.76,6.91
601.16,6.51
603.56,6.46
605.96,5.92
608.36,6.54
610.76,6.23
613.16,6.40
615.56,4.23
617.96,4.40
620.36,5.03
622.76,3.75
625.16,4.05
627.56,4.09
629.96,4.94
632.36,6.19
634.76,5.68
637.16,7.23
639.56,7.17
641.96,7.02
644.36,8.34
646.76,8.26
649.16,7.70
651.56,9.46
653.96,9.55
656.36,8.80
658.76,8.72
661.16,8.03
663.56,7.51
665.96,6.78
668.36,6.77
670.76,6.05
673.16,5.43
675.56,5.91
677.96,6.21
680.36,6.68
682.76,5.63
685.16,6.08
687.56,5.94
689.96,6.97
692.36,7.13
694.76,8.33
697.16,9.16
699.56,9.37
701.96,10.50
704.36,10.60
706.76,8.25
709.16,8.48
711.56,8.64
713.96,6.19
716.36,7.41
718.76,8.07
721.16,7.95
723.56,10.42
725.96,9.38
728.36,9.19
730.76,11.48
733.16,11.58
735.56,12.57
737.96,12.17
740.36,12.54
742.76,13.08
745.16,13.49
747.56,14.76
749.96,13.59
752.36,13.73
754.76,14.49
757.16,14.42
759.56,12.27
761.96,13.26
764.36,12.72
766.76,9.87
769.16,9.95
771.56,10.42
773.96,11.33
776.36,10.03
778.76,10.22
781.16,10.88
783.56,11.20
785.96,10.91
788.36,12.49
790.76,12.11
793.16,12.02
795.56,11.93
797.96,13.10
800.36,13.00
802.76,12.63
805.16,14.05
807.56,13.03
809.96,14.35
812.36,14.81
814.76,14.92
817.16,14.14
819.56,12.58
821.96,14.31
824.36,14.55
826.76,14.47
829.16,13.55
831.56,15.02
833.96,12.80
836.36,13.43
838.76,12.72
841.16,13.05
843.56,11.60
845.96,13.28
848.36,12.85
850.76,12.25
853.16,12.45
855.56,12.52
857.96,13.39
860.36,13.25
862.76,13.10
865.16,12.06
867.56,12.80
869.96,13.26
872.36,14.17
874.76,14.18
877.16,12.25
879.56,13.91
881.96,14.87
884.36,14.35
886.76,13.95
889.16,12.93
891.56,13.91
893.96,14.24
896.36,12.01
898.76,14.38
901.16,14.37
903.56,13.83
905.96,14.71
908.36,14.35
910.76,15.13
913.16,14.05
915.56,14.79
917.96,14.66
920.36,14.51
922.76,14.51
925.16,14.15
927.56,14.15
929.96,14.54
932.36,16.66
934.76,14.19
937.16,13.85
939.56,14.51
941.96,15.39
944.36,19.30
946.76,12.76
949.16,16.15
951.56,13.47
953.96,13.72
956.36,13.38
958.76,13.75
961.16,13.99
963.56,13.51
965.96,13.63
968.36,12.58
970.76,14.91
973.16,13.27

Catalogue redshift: 0.00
